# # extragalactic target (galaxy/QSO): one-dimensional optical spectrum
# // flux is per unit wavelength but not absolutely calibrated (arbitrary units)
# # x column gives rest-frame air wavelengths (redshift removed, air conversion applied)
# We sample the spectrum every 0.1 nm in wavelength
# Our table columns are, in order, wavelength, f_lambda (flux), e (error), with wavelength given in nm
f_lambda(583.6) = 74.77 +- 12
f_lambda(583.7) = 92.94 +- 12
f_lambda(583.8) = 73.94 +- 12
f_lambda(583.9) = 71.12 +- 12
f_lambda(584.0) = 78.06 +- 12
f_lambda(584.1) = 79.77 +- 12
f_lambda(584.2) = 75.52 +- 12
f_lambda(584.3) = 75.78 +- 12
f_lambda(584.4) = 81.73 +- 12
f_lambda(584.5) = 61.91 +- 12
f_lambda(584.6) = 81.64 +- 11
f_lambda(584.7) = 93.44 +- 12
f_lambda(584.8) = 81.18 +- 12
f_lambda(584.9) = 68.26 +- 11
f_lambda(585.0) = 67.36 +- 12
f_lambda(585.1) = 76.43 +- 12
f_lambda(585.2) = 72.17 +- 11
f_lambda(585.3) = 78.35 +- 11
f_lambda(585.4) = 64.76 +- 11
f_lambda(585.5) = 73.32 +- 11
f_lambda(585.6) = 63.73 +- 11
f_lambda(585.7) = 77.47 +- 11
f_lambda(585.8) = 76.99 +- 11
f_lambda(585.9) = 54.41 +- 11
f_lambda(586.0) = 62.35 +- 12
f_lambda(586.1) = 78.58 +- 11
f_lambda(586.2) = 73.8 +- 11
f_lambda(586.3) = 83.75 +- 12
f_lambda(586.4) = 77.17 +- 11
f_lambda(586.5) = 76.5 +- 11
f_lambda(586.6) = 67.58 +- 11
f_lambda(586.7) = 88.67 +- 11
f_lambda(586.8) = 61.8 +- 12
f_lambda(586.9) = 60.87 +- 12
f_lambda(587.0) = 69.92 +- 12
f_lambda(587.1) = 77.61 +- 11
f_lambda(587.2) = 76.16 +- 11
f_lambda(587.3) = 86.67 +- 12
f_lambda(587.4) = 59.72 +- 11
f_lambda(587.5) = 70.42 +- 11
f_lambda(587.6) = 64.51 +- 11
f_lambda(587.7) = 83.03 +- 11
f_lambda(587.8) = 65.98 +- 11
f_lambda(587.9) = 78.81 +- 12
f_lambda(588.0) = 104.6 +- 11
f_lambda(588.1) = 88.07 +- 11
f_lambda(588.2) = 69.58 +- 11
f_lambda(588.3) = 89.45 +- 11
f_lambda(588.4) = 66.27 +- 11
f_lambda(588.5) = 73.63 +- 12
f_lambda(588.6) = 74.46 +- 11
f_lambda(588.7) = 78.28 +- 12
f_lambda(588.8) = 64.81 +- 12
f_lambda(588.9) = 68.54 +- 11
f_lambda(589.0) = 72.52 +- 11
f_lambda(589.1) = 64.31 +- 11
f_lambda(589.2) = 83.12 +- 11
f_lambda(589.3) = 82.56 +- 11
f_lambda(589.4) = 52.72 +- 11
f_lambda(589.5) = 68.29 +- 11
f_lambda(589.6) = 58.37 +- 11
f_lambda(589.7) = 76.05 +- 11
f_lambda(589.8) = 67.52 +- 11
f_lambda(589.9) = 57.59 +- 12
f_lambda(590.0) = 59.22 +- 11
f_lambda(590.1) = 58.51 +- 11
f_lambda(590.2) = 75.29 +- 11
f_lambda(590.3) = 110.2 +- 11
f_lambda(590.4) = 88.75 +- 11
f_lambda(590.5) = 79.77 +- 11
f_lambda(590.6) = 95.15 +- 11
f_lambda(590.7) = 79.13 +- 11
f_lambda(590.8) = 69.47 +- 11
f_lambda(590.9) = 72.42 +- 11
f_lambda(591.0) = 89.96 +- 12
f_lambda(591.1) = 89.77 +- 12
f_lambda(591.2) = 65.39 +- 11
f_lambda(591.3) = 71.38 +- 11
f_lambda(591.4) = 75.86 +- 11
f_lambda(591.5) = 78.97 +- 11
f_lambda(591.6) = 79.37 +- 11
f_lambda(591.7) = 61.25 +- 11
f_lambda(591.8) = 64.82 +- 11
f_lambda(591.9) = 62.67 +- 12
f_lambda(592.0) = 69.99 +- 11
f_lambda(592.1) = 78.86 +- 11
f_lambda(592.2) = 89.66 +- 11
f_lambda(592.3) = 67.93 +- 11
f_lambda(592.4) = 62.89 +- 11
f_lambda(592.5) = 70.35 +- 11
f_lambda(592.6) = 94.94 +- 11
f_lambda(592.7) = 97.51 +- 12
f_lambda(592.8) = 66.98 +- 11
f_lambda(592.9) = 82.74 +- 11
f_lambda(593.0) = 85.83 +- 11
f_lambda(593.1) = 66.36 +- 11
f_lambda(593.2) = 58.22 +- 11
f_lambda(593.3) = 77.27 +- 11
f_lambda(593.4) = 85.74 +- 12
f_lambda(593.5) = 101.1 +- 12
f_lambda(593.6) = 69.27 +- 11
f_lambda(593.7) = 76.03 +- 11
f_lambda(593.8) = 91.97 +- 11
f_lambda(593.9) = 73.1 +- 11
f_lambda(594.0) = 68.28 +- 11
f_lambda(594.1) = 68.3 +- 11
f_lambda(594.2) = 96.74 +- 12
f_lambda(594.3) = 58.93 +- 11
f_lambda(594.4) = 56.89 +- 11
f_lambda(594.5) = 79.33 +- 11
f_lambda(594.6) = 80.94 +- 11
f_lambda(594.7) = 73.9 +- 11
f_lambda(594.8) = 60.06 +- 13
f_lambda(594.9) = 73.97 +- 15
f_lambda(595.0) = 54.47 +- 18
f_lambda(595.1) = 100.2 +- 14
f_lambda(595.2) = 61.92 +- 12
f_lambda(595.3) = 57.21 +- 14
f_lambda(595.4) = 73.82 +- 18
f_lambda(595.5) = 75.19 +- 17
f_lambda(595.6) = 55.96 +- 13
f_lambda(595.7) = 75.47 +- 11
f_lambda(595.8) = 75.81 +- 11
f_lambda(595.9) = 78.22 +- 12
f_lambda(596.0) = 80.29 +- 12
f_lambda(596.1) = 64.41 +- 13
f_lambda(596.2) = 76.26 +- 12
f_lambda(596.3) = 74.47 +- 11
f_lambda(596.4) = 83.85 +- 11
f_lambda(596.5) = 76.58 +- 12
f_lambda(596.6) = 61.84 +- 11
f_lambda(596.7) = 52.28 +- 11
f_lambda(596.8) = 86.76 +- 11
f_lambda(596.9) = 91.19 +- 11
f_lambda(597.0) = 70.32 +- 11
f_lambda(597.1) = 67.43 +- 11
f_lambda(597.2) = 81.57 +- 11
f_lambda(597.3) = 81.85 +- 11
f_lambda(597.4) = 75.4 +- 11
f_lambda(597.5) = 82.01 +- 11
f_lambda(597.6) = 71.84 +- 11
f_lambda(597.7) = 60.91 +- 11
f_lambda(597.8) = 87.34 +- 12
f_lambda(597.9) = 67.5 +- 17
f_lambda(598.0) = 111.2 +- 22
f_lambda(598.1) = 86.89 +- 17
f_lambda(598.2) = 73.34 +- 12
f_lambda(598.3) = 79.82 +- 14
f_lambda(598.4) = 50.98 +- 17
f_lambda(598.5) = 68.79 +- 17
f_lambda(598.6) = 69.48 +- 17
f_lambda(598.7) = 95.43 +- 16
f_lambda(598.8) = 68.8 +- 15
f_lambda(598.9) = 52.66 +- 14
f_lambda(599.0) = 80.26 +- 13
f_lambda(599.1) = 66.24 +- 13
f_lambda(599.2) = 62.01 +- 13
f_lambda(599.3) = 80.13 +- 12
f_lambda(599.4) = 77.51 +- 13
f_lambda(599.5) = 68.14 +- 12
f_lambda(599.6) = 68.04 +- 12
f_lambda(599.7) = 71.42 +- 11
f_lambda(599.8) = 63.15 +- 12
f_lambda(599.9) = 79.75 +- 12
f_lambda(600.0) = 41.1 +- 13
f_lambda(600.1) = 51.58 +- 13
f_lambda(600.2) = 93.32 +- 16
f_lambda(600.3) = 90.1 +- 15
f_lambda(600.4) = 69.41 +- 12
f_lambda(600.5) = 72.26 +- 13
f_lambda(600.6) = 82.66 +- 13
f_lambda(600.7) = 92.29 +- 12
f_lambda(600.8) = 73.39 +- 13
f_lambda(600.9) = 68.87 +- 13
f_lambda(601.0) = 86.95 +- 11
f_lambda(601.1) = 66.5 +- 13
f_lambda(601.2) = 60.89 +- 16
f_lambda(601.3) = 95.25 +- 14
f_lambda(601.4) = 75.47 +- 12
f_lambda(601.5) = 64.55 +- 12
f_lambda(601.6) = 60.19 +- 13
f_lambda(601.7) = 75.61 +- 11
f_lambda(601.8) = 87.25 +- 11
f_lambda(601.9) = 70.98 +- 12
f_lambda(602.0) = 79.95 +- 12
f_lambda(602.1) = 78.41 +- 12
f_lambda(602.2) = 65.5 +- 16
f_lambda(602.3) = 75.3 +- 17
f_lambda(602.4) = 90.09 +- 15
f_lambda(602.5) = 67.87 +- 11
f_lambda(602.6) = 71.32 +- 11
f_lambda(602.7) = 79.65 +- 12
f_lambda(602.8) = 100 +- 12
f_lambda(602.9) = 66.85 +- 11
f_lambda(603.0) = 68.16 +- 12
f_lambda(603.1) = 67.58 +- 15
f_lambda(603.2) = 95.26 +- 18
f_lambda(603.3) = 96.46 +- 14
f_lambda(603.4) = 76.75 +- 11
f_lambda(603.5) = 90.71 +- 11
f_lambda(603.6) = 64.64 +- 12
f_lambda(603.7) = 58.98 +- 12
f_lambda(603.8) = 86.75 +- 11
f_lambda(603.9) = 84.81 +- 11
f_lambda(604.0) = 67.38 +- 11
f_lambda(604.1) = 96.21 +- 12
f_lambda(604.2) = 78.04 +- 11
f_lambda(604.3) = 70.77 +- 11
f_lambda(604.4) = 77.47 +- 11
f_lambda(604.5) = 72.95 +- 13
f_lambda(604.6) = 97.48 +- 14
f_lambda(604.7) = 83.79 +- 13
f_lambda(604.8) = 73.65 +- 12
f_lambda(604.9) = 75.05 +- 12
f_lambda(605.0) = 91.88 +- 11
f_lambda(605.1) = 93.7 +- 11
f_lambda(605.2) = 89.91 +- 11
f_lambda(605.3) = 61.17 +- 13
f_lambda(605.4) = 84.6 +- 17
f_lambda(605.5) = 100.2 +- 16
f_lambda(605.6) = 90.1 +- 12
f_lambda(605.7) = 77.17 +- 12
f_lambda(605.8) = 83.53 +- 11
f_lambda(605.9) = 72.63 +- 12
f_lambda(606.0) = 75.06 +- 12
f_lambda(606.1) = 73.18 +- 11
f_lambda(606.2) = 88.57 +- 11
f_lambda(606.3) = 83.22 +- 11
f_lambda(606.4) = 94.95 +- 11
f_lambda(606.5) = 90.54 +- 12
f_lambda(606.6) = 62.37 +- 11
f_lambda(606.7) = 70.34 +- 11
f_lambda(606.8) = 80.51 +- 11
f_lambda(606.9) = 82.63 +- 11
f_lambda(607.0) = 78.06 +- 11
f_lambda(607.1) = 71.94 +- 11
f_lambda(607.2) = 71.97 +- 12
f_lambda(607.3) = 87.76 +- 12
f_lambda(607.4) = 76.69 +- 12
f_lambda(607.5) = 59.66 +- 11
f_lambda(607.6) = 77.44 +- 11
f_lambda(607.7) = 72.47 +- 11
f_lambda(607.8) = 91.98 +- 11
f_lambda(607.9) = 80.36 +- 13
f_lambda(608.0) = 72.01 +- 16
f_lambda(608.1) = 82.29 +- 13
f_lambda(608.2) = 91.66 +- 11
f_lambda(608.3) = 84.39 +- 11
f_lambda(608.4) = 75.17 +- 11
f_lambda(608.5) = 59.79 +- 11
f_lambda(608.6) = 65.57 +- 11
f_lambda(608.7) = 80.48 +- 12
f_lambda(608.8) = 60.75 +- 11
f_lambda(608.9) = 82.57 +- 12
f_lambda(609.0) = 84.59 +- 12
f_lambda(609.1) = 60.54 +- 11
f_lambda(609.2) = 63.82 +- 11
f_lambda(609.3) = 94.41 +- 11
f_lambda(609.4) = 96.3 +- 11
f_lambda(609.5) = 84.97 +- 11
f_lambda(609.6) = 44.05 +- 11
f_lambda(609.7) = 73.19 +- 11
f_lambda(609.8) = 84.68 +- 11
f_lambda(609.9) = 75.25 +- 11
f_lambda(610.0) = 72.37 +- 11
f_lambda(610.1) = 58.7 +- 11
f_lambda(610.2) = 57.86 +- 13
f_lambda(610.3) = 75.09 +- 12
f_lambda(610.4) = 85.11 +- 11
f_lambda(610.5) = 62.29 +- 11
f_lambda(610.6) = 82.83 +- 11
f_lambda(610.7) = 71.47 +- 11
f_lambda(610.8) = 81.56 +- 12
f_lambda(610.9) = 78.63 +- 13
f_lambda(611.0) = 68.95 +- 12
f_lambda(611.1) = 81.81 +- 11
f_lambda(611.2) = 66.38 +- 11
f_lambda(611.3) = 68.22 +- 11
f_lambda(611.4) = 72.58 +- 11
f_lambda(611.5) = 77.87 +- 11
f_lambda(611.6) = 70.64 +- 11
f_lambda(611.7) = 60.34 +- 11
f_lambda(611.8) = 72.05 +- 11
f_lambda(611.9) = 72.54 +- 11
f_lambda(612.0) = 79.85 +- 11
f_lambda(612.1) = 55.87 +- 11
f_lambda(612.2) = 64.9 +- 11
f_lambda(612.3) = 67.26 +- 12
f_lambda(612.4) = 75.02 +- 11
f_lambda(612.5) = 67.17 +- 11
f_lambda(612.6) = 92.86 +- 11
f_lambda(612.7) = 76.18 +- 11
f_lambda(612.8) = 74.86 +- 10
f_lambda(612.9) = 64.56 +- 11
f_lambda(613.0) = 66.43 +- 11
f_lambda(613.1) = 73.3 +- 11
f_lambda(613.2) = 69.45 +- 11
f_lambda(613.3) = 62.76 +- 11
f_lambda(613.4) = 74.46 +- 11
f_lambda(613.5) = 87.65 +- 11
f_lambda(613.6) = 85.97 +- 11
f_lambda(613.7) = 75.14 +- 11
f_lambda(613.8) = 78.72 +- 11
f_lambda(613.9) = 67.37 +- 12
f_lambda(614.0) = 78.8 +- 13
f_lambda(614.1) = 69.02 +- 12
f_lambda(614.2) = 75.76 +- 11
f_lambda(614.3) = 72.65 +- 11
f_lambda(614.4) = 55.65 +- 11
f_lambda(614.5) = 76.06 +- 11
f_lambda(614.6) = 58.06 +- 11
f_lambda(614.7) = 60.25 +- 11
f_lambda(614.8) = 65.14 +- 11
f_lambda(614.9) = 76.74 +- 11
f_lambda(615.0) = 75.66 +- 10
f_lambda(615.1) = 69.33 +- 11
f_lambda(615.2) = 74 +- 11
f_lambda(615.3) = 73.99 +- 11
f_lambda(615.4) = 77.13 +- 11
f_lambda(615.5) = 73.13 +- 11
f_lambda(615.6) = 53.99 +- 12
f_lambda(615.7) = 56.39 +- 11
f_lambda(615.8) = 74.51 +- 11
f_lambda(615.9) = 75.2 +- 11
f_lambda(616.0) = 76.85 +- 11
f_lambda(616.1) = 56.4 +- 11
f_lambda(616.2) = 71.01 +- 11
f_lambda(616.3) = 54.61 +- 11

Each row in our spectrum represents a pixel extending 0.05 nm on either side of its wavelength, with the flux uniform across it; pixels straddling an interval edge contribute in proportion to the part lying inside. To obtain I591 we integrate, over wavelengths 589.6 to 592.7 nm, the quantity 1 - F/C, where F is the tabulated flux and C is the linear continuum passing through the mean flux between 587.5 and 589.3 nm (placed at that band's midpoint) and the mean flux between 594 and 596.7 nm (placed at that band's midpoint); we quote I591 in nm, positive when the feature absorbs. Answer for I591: -0.05 nm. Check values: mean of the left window 75.9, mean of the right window 71.7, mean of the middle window 75.5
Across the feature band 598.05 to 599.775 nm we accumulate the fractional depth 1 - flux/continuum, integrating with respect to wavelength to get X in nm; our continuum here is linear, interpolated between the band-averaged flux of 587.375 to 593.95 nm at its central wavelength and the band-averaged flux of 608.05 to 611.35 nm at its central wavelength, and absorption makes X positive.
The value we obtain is 0.08 nm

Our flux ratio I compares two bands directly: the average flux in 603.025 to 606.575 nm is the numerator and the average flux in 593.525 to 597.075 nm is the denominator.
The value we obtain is 1.12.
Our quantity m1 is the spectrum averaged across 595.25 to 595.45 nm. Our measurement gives 65.5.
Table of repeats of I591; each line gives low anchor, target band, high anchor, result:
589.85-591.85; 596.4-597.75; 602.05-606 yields 0.06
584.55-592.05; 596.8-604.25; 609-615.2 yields -0.26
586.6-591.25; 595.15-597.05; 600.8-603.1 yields 0.07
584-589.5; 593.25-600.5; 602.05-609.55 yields 0.28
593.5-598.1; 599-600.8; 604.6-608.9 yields 0.09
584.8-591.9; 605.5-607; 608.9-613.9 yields -0.15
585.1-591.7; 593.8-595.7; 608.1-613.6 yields 0.07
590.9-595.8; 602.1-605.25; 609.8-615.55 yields -0.28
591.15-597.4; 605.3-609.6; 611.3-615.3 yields -0.35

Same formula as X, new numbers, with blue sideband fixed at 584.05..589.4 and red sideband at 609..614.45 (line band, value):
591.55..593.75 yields -0.058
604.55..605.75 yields -0.192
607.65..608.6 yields -0.067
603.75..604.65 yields -0.099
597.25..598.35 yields -0.092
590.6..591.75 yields -0.039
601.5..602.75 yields -0.023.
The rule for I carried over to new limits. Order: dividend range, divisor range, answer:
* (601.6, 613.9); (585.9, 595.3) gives 1.03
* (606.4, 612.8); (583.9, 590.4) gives 1.01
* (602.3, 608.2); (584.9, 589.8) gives 1.10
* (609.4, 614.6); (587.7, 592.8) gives 0.96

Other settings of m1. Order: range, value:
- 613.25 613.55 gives 75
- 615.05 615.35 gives 72.4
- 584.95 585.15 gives 71.9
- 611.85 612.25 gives 68.3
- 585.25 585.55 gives 72.1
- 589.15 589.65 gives 69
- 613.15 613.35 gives 66.1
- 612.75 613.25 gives 69.7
